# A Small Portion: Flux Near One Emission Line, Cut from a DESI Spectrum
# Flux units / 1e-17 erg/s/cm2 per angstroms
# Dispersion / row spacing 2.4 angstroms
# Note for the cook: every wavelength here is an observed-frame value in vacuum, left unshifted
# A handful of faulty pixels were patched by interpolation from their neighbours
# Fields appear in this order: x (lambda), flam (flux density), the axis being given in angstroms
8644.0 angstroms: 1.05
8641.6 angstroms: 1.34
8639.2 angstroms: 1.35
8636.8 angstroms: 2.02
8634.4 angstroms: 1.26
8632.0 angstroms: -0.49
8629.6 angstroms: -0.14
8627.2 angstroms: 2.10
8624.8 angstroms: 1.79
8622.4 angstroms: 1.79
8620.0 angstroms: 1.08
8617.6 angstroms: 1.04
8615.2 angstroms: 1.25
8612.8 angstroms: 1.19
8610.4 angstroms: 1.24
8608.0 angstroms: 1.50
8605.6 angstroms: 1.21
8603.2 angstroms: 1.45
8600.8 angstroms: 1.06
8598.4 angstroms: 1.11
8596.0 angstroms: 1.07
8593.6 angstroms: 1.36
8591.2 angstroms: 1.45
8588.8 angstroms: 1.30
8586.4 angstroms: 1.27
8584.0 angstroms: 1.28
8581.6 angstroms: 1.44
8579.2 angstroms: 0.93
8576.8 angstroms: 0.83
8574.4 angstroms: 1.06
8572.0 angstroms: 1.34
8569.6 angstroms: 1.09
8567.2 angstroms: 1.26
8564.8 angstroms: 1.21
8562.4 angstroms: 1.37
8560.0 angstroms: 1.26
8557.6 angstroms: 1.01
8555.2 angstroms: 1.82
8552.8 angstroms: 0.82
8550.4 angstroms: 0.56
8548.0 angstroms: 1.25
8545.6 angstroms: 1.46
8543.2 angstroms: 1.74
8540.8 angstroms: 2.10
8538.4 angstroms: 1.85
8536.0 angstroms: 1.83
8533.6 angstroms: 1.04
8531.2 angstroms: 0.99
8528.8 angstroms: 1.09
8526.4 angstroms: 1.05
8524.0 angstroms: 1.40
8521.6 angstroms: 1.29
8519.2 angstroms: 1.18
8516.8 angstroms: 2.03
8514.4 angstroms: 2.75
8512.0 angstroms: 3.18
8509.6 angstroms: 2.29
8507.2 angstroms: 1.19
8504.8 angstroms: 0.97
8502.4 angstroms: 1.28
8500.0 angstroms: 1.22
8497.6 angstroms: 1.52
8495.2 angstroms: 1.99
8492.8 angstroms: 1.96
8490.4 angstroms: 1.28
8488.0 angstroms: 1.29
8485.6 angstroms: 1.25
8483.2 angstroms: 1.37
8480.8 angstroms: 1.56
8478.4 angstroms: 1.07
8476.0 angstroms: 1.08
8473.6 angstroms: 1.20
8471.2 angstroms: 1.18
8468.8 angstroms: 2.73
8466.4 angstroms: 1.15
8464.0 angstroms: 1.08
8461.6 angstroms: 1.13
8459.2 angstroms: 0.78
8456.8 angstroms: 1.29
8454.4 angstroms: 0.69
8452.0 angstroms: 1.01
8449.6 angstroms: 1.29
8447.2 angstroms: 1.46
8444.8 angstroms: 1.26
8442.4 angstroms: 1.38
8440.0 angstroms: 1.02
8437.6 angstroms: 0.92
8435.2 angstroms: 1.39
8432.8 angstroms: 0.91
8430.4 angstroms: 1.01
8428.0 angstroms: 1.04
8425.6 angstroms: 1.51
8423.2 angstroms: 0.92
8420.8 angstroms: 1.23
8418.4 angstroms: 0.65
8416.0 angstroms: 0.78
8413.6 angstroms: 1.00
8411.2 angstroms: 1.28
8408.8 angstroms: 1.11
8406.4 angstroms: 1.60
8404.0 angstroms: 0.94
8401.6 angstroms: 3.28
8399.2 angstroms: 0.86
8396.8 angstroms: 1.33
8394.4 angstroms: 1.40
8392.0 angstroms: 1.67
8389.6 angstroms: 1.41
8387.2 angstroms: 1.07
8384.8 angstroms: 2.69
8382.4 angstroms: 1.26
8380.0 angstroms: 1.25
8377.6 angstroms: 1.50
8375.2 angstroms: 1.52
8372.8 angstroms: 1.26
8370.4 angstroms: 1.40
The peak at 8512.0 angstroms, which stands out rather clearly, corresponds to H-alpha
